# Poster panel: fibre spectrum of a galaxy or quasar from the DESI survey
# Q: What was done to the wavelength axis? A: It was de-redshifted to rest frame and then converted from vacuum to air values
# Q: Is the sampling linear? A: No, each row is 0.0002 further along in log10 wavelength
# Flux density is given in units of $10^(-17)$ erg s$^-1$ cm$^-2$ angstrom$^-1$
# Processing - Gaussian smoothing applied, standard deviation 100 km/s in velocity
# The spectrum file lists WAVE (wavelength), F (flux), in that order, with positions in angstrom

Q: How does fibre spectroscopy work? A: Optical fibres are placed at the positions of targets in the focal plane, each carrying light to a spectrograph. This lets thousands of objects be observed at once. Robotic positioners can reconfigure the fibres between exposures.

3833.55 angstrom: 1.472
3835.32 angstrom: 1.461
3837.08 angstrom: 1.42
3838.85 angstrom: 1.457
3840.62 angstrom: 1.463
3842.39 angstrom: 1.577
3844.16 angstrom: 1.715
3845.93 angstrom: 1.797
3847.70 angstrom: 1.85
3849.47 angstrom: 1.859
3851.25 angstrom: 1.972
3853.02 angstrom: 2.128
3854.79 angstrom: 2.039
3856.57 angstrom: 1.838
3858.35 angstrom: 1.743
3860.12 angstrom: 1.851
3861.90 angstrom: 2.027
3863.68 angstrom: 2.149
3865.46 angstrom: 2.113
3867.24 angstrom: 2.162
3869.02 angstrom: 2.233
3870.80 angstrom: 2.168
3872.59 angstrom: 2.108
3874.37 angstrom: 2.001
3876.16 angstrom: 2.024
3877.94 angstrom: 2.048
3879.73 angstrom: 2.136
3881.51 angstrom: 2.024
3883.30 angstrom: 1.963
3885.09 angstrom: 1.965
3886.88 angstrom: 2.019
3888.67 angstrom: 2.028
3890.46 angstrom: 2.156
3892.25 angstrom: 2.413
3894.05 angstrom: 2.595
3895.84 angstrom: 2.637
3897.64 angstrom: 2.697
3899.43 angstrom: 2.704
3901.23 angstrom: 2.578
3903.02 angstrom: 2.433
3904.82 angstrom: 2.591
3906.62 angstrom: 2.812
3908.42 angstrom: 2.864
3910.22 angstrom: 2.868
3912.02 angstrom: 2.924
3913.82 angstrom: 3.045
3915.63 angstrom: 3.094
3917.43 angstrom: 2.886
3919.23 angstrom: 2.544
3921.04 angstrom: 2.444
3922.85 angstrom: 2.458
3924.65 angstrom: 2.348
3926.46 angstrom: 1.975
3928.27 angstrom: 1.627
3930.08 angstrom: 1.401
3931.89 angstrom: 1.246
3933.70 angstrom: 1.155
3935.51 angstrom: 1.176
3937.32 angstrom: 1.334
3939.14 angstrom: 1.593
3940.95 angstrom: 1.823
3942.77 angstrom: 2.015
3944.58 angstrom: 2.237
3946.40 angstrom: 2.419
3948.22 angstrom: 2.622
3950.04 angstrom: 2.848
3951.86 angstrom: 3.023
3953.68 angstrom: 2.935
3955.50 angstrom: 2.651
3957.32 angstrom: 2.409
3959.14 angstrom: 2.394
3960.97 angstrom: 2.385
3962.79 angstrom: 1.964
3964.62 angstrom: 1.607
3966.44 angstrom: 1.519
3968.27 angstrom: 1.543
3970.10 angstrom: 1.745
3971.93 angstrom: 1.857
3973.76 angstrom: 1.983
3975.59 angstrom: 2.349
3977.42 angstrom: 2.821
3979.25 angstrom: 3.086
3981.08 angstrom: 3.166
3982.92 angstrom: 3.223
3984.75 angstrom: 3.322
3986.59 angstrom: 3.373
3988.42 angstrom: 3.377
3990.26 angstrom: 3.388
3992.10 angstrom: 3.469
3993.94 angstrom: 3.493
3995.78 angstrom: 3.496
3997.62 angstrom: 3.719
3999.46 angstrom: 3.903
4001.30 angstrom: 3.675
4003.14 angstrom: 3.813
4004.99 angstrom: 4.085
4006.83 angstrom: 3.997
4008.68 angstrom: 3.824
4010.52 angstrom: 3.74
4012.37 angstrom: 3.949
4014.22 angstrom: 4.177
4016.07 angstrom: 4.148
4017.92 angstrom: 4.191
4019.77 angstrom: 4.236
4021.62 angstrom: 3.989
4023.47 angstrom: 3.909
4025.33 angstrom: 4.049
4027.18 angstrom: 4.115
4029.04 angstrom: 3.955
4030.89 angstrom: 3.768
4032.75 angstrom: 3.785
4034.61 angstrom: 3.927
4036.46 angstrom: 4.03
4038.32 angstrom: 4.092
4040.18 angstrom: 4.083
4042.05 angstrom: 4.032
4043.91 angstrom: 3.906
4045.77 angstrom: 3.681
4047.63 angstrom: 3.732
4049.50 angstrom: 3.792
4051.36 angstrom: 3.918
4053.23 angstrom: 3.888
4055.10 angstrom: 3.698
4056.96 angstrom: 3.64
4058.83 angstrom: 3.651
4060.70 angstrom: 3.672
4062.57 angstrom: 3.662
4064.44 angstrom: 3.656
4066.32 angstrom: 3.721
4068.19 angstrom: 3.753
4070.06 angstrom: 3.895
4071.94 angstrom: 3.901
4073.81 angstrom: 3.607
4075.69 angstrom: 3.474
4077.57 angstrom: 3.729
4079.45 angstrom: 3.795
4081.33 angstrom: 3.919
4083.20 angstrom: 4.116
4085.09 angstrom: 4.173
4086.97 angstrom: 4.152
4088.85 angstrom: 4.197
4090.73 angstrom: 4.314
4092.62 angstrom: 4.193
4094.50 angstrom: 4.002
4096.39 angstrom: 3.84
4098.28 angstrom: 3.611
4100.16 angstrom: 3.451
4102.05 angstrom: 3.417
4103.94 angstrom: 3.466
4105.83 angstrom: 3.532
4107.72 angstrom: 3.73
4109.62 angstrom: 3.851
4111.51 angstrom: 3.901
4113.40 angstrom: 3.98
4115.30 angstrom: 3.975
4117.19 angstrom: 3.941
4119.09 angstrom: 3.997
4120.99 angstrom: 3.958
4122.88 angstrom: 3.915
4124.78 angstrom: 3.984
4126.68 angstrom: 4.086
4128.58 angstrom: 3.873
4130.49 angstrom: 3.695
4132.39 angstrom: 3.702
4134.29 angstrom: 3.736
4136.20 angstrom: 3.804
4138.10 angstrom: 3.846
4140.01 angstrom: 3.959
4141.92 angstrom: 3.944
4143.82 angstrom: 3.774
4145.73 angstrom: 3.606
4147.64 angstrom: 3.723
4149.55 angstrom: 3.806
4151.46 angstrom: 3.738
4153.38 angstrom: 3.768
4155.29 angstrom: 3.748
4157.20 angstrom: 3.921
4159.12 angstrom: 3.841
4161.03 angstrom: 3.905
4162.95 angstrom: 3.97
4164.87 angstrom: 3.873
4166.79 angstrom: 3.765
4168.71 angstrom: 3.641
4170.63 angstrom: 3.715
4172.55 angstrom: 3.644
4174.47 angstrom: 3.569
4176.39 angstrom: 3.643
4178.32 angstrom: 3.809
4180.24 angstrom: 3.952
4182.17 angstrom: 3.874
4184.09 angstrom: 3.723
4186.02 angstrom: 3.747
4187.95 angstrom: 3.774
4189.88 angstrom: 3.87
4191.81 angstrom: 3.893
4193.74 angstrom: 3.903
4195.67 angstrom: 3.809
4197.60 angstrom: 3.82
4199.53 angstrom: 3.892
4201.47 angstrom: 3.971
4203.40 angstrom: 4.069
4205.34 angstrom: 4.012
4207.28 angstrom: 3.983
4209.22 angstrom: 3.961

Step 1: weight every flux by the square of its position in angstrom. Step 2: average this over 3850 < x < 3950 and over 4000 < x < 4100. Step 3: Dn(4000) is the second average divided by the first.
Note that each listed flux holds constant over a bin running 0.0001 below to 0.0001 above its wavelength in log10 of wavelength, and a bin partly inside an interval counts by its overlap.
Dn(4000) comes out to 1.92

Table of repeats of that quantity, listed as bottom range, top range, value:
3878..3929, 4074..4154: 1.74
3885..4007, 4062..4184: 1.63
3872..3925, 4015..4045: 1.75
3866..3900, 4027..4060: 1.90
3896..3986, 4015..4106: 1.75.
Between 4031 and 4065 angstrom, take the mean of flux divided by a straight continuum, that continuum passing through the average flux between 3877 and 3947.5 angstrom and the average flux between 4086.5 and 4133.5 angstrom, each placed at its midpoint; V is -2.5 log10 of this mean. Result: -0.14 mag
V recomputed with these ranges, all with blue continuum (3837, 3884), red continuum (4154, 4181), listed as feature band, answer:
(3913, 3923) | -0.21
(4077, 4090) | -0.22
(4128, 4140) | -0.06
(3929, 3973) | 0.24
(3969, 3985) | 0.03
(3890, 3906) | -0.18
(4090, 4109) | -0.12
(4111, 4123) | -0.14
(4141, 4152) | -0.03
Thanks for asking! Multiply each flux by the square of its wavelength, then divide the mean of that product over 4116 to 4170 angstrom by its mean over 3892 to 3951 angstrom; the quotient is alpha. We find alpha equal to 1.85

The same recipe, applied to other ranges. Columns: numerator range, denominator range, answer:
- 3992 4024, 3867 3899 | 1.89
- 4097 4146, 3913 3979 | 1.92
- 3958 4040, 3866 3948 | 1.58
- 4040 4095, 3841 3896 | 2.10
